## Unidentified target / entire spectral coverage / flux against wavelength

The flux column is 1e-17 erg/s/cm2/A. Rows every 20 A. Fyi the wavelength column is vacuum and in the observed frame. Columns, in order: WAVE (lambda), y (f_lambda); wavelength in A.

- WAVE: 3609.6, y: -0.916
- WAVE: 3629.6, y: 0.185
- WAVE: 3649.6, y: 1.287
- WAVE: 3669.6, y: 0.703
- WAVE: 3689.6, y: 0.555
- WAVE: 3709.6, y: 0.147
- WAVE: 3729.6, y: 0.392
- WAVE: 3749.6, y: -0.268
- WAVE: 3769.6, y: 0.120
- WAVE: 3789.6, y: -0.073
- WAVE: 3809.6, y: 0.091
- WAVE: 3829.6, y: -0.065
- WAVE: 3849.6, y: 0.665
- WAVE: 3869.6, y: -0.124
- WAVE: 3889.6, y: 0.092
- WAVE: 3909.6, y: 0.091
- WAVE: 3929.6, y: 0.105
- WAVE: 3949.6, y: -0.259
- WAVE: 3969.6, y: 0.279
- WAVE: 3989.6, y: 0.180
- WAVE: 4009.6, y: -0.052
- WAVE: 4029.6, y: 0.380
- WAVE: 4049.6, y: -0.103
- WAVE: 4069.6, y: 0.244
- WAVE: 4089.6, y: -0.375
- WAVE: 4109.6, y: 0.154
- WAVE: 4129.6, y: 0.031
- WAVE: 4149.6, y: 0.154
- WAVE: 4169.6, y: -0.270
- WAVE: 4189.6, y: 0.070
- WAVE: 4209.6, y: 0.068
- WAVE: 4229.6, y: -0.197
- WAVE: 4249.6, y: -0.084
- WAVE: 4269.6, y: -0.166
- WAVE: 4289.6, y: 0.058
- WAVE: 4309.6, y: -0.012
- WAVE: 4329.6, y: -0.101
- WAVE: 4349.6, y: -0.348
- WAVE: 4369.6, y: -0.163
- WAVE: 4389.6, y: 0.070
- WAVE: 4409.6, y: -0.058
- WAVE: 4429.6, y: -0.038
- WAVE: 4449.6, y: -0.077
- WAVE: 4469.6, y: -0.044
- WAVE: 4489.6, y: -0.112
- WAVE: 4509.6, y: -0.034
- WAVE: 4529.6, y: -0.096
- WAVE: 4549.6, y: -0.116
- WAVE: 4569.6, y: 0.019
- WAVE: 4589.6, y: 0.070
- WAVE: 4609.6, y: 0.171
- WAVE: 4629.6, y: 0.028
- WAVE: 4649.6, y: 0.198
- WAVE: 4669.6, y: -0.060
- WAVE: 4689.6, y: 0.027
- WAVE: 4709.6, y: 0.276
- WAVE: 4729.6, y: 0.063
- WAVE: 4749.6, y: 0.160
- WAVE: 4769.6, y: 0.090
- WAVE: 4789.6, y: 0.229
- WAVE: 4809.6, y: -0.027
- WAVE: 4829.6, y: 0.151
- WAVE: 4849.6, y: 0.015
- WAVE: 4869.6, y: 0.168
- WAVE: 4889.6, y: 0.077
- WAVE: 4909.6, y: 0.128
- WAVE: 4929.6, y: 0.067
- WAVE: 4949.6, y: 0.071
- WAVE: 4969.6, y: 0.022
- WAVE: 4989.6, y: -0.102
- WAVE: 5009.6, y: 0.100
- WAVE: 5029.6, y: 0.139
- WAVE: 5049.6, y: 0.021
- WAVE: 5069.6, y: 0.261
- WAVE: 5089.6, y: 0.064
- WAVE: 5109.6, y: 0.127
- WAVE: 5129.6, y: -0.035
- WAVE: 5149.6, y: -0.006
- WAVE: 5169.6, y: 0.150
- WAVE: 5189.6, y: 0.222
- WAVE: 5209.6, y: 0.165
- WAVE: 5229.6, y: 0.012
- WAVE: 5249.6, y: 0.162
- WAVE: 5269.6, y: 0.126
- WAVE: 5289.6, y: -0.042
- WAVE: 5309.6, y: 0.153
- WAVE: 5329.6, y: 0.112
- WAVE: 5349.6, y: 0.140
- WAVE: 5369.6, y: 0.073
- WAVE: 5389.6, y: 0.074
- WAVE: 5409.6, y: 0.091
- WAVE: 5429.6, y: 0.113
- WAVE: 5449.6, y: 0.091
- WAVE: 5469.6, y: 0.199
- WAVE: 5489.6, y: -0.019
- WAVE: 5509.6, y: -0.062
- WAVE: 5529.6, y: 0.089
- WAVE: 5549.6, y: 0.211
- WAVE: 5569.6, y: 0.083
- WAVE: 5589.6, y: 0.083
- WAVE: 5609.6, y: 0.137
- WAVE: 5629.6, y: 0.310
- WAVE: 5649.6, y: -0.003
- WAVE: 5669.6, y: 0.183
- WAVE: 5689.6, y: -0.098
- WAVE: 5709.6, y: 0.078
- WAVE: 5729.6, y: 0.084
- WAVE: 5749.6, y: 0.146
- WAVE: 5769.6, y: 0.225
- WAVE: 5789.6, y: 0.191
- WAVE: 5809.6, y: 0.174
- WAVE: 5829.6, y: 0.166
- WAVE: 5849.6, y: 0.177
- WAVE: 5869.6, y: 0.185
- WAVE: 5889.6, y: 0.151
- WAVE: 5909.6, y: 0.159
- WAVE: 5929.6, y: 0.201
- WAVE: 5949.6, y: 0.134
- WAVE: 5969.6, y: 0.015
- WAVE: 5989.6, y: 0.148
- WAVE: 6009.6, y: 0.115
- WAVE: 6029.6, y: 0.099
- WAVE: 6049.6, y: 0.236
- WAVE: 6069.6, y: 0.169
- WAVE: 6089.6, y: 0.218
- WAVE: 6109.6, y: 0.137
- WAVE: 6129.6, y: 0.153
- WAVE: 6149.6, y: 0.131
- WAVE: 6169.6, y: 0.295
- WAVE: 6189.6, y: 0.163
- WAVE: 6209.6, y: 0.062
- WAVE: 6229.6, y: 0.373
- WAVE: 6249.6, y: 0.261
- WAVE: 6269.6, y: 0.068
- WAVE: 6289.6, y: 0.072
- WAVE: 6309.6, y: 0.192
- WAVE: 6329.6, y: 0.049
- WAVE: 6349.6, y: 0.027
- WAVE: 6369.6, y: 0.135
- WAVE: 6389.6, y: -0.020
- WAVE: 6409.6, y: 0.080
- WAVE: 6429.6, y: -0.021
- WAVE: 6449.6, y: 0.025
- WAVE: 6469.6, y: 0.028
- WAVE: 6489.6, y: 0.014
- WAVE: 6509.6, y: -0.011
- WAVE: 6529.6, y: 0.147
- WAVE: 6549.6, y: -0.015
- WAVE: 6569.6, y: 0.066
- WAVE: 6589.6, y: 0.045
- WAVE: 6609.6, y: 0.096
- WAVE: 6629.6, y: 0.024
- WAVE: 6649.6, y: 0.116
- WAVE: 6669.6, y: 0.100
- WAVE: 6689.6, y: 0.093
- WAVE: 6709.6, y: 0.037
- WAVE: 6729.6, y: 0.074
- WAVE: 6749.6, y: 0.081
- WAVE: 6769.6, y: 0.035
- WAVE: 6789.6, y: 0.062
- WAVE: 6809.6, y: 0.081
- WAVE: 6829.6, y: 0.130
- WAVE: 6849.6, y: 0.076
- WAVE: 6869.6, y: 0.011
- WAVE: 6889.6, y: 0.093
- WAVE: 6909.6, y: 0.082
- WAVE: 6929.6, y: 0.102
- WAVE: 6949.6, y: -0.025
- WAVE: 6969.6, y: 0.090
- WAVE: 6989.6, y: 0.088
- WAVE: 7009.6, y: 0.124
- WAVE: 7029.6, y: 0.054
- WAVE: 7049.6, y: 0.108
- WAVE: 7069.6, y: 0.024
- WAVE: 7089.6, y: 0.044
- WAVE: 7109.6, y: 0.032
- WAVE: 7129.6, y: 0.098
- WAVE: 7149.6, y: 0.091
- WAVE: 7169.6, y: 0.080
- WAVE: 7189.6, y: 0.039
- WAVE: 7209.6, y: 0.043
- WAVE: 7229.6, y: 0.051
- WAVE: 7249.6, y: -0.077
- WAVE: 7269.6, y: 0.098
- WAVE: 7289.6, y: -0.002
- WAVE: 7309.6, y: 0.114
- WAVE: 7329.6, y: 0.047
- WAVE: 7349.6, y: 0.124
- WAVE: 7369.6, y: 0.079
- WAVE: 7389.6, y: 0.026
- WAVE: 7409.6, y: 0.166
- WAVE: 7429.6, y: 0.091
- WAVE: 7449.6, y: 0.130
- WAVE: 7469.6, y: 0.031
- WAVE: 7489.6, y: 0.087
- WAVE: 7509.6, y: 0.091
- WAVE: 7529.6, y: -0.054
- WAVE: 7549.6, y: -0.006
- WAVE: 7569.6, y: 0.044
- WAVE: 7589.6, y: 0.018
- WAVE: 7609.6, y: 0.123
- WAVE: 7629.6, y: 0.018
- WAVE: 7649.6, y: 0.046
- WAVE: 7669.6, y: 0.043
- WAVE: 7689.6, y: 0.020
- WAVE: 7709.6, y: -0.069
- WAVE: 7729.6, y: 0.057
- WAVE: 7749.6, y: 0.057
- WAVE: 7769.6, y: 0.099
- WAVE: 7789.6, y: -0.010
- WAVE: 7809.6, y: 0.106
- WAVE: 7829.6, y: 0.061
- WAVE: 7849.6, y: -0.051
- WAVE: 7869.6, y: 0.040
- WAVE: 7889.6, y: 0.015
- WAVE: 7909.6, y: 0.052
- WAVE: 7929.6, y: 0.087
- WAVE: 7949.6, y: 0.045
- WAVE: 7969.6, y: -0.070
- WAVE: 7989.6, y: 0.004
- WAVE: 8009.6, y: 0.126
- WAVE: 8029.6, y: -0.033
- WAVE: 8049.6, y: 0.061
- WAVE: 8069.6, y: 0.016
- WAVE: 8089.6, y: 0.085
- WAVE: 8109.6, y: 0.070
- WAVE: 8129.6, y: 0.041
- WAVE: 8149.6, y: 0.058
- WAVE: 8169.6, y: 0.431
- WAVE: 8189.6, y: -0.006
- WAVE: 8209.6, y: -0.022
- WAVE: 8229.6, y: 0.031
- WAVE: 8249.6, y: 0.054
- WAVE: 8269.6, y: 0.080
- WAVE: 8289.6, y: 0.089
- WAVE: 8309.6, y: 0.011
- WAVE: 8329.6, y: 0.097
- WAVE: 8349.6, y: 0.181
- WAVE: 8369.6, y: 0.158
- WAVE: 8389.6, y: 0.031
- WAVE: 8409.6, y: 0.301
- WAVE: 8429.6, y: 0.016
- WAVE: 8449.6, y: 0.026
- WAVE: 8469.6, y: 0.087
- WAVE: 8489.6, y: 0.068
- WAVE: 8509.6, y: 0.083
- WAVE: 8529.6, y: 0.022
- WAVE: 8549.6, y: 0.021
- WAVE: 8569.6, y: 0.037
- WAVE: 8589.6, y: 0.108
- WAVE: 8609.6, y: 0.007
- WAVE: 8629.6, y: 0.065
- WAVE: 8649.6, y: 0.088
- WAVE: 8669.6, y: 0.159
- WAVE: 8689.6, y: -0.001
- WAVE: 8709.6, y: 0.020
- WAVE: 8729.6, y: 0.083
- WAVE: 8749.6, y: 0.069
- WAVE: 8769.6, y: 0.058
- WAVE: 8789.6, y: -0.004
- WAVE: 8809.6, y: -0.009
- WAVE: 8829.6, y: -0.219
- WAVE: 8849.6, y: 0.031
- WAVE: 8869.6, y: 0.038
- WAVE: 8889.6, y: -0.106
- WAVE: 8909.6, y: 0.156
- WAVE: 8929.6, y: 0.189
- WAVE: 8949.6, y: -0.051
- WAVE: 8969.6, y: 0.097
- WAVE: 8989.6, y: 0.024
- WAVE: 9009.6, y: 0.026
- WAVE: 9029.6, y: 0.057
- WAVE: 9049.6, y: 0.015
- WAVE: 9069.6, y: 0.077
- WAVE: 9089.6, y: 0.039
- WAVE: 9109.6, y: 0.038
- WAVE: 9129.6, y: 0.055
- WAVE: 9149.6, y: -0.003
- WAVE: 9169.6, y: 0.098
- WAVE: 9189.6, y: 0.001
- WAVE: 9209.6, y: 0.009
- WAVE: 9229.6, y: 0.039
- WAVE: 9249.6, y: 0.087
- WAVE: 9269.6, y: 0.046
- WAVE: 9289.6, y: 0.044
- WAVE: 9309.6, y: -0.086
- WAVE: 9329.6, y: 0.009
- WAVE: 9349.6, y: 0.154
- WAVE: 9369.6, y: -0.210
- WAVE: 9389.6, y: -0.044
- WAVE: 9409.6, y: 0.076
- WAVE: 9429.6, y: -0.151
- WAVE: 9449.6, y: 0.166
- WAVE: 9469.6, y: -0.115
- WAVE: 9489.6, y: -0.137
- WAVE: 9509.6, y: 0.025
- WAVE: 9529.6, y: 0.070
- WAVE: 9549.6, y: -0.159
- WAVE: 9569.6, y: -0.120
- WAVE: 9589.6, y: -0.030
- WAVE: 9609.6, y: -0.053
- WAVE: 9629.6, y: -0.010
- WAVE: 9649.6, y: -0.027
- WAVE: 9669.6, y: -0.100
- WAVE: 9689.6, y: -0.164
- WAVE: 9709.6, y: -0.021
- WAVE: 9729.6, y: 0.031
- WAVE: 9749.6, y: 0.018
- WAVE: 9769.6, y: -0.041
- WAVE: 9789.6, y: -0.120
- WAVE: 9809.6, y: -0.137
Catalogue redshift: 0.25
